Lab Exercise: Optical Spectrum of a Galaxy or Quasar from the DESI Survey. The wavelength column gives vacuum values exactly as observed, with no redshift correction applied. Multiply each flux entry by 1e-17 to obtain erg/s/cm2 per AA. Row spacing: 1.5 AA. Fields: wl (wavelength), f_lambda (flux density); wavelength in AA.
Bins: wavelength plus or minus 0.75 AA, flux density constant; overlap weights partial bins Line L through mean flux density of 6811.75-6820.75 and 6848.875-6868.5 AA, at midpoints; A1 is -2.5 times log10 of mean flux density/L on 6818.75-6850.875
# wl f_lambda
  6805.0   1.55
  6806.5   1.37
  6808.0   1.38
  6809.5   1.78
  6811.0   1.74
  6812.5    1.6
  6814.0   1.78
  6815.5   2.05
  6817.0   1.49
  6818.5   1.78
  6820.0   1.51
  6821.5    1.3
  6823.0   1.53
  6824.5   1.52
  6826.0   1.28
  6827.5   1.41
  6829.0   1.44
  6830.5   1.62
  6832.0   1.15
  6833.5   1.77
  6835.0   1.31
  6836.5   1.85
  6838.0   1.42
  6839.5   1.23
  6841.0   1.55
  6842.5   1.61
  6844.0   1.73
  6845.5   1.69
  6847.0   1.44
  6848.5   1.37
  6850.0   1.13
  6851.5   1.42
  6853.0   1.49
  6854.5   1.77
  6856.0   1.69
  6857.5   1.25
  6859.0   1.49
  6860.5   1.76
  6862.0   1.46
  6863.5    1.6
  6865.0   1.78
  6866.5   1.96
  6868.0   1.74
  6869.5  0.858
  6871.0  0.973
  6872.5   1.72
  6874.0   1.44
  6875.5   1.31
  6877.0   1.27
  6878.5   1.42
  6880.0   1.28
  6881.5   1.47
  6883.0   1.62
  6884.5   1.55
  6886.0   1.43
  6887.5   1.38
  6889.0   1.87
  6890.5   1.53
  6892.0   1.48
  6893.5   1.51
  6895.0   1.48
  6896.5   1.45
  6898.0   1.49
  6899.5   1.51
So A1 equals 0.119 mag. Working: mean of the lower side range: 1.7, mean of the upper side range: 1.57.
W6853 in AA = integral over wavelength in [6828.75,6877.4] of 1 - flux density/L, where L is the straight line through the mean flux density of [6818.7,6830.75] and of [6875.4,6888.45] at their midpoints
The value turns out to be -1.8 AA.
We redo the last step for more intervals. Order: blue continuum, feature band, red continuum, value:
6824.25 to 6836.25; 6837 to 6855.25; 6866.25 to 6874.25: -0.7 AA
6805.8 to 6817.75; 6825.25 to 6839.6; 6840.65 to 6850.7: 0.9 AA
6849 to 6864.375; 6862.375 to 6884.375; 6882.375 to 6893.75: 0.9 AA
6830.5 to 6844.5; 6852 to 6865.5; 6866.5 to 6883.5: -1.3 AA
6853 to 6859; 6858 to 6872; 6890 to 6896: 0.2 AA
